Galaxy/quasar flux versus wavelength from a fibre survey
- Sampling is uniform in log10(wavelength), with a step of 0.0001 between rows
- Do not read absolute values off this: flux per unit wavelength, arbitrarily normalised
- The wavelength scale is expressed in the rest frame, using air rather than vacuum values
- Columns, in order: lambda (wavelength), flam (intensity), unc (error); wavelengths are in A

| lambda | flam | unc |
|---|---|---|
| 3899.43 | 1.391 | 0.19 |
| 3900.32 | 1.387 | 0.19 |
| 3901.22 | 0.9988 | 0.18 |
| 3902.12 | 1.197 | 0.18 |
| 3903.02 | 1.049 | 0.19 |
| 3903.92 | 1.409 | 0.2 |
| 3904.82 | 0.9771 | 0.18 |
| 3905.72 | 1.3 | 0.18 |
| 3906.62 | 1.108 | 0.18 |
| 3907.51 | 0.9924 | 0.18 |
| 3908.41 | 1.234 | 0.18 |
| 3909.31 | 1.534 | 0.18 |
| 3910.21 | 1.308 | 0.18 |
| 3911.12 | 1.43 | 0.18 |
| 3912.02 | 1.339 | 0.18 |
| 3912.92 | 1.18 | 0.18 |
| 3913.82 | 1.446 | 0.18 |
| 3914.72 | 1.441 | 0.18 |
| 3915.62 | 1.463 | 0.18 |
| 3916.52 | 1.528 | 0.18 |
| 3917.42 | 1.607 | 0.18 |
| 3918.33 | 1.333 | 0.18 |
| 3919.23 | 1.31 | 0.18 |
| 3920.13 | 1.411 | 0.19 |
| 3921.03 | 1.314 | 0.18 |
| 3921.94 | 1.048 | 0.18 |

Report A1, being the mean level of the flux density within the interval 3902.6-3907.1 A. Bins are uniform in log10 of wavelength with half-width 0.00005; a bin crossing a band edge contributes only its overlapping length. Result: 1.17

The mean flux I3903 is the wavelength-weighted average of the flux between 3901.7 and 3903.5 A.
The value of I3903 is 1.12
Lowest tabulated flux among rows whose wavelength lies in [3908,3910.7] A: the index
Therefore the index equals 1.234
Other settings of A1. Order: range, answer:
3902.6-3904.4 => 1.23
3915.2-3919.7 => 1.45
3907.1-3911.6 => 1.3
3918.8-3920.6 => 1.36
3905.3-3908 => 1.14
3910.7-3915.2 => 1.37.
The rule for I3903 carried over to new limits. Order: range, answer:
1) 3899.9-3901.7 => 1.19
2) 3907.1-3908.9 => 1.13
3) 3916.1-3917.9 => 1.56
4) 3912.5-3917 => 1.42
